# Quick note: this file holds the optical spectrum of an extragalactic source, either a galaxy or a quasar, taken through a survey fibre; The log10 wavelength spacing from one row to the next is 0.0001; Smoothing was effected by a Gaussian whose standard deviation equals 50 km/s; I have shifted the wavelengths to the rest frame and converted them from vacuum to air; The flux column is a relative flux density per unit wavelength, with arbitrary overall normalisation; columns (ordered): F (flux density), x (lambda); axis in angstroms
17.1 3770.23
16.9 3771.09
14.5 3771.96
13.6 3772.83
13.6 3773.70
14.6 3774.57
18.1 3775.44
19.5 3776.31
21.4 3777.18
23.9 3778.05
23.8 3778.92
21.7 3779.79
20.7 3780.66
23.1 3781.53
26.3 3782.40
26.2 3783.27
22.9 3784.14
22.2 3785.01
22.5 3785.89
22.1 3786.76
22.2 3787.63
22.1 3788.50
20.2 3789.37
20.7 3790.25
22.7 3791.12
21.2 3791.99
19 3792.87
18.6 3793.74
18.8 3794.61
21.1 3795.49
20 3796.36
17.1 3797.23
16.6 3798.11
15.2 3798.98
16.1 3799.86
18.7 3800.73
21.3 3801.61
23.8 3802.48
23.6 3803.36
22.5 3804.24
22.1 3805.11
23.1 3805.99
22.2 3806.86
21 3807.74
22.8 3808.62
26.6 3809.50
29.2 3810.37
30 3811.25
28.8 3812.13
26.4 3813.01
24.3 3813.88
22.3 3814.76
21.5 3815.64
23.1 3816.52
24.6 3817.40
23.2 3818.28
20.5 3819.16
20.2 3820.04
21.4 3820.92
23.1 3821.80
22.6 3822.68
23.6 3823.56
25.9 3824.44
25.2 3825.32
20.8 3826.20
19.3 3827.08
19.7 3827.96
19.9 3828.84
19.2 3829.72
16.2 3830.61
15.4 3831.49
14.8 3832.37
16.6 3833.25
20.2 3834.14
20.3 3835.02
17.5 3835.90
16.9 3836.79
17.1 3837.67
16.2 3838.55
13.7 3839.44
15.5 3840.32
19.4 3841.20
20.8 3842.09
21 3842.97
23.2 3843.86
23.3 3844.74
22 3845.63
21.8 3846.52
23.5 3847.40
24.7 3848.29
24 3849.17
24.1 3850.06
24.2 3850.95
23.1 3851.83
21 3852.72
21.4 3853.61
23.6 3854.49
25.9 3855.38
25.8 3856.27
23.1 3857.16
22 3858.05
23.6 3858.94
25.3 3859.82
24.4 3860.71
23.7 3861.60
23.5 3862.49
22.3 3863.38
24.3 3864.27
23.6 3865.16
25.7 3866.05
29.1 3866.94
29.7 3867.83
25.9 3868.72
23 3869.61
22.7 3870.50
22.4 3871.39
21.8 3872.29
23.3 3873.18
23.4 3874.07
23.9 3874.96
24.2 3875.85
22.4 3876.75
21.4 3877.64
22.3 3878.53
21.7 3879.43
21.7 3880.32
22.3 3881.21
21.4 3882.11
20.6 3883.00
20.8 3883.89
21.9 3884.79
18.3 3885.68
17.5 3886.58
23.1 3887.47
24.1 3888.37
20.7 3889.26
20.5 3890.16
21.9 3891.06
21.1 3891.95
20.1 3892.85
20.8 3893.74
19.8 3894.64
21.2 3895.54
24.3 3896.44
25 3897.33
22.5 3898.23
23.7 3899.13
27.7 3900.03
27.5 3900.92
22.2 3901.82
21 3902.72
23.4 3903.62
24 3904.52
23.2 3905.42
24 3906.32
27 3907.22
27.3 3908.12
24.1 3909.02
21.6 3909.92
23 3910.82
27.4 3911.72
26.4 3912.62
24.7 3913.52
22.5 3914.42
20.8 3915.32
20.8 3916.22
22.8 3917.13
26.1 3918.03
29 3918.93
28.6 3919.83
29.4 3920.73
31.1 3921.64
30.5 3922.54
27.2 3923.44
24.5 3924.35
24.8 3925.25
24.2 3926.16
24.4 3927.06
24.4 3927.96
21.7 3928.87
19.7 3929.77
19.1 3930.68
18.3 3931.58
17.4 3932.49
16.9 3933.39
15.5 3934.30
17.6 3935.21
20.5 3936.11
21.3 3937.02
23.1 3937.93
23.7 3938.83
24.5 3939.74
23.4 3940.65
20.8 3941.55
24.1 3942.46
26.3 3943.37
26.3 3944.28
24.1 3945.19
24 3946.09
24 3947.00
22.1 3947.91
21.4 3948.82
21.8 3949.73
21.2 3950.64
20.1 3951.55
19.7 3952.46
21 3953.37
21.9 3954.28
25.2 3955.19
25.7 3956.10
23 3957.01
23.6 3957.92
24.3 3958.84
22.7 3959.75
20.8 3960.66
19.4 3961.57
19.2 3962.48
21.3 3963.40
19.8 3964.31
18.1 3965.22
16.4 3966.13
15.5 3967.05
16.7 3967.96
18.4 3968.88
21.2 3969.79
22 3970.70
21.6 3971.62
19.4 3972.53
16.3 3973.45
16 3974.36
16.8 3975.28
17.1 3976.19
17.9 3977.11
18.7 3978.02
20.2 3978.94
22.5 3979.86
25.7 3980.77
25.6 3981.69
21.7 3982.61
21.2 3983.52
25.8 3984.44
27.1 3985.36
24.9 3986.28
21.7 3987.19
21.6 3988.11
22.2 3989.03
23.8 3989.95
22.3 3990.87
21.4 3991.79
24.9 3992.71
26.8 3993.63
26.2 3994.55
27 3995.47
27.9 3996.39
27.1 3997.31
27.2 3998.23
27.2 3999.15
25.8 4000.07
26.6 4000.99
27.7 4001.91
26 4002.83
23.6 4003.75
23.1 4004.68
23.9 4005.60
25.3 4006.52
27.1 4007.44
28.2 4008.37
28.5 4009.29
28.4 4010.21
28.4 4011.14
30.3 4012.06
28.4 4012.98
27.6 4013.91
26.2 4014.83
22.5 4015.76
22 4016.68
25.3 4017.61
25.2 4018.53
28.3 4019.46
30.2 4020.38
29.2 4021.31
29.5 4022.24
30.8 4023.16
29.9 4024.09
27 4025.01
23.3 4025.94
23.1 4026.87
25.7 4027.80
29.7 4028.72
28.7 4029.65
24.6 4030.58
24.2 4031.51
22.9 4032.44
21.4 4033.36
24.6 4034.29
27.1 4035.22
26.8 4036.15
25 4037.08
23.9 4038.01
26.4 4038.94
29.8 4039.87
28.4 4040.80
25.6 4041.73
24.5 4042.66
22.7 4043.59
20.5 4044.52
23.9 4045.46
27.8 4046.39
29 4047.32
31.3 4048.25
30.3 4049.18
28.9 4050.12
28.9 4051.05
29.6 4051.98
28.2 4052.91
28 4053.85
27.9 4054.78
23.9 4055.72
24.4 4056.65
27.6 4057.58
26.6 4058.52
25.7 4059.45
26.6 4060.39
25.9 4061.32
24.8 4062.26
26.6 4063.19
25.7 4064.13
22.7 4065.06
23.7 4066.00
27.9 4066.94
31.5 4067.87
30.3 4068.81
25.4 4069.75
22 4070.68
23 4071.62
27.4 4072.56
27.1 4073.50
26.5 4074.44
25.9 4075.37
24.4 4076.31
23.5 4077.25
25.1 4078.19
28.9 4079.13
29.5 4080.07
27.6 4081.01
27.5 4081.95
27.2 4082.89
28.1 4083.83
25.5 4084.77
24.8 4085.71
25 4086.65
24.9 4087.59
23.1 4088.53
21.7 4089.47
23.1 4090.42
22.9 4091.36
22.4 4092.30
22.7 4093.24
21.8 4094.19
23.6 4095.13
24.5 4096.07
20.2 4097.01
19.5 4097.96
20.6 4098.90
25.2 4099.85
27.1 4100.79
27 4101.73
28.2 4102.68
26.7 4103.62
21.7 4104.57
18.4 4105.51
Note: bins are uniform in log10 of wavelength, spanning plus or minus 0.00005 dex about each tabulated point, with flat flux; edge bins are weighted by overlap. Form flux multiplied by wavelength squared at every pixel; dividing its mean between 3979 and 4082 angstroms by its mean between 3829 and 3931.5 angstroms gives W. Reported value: 1.24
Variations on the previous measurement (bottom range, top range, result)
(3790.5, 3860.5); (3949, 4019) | 1.17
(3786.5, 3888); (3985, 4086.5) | 1.33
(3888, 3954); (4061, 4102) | 1.17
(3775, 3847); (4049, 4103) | 1.38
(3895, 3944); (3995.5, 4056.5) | 1.19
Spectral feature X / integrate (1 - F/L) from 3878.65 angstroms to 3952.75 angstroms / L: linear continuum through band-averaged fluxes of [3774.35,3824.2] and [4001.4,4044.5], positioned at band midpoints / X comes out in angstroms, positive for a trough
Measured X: 4.0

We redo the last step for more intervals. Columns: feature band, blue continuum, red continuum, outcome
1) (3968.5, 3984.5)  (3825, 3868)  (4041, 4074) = 2.8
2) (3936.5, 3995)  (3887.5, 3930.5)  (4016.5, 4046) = 7.3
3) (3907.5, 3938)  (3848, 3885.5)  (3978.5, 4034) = 1.1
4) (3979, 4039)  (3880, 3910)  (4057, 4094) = -3.0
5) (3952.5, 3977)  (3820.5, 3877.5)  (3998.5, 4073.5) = 4.6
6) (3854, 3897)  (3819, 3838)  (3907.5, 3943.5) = -2.5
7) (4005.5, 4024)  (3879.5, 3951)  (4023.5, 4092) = -1.6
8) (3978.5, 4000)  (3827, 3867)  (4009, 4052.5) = 0.9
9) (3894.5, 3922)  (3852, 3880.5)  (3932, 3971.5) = -2.6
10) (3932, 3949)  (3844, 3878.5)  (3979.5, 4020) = 1.9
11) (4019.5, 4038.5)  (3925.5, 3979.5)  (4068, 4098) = -2.6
